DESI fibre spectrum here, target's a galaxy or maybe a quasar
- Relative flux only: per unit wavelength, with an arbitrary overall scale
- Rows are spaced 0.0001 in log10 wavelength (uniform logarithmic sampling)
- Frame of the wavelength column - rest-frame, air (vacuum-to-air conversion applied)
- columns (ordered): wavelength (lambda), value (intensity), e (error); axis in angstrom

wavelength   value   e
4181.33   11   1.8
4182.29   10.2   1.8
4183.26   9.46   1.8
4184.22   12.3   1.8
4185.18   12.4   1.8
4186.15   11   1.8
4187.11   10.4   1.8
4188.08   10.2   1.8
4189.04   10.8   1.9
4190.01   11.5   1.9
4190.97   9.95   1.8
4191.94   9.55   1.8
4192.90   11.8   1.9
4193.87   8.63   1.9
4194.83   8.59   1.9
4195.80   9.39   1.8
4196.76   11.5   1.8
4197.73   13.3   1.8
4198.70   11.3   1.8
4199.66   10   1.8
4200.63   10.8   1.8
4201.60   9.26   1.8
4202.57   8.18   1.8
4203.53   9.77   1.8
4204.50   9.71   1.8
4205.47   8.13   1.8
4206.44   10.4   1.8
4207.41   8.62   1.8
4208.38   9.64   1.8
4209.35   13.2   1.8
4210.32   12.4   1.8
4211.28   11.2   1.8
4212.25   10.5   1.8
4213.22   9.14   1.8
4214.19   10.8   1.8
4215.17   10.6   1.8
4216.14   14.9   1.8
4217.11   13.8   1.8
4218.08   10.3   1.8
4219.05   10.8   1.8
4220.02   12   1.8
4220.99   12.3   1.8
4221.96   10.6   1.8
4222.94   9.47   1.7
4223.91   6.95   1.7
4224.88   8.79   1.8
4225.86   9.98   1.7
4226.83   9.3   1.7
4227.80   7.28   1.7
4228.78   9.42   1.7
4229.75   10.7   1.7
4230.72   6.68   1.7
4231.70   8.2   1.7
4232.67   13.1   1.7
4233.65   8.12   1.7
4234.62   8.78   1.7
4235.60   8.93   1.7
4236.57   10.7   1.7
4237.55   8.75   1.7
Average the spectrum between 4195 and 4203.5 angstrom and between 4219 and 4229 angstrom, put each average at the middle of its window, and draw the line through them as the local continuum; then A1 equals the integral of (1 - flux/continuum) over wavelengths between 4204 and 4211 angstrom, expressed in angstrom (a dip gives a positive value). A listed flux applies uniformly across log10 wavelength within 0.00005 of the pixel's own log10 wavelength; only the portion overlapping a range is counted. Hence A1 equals -0.1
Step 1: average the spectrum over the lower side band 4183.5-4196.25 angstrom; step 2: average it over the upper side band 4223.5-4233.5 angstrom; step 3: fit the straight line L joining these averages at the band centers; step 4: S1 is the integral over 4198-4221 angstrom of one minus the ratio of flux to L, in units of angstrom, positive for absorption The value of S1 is -2.40 angstrom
